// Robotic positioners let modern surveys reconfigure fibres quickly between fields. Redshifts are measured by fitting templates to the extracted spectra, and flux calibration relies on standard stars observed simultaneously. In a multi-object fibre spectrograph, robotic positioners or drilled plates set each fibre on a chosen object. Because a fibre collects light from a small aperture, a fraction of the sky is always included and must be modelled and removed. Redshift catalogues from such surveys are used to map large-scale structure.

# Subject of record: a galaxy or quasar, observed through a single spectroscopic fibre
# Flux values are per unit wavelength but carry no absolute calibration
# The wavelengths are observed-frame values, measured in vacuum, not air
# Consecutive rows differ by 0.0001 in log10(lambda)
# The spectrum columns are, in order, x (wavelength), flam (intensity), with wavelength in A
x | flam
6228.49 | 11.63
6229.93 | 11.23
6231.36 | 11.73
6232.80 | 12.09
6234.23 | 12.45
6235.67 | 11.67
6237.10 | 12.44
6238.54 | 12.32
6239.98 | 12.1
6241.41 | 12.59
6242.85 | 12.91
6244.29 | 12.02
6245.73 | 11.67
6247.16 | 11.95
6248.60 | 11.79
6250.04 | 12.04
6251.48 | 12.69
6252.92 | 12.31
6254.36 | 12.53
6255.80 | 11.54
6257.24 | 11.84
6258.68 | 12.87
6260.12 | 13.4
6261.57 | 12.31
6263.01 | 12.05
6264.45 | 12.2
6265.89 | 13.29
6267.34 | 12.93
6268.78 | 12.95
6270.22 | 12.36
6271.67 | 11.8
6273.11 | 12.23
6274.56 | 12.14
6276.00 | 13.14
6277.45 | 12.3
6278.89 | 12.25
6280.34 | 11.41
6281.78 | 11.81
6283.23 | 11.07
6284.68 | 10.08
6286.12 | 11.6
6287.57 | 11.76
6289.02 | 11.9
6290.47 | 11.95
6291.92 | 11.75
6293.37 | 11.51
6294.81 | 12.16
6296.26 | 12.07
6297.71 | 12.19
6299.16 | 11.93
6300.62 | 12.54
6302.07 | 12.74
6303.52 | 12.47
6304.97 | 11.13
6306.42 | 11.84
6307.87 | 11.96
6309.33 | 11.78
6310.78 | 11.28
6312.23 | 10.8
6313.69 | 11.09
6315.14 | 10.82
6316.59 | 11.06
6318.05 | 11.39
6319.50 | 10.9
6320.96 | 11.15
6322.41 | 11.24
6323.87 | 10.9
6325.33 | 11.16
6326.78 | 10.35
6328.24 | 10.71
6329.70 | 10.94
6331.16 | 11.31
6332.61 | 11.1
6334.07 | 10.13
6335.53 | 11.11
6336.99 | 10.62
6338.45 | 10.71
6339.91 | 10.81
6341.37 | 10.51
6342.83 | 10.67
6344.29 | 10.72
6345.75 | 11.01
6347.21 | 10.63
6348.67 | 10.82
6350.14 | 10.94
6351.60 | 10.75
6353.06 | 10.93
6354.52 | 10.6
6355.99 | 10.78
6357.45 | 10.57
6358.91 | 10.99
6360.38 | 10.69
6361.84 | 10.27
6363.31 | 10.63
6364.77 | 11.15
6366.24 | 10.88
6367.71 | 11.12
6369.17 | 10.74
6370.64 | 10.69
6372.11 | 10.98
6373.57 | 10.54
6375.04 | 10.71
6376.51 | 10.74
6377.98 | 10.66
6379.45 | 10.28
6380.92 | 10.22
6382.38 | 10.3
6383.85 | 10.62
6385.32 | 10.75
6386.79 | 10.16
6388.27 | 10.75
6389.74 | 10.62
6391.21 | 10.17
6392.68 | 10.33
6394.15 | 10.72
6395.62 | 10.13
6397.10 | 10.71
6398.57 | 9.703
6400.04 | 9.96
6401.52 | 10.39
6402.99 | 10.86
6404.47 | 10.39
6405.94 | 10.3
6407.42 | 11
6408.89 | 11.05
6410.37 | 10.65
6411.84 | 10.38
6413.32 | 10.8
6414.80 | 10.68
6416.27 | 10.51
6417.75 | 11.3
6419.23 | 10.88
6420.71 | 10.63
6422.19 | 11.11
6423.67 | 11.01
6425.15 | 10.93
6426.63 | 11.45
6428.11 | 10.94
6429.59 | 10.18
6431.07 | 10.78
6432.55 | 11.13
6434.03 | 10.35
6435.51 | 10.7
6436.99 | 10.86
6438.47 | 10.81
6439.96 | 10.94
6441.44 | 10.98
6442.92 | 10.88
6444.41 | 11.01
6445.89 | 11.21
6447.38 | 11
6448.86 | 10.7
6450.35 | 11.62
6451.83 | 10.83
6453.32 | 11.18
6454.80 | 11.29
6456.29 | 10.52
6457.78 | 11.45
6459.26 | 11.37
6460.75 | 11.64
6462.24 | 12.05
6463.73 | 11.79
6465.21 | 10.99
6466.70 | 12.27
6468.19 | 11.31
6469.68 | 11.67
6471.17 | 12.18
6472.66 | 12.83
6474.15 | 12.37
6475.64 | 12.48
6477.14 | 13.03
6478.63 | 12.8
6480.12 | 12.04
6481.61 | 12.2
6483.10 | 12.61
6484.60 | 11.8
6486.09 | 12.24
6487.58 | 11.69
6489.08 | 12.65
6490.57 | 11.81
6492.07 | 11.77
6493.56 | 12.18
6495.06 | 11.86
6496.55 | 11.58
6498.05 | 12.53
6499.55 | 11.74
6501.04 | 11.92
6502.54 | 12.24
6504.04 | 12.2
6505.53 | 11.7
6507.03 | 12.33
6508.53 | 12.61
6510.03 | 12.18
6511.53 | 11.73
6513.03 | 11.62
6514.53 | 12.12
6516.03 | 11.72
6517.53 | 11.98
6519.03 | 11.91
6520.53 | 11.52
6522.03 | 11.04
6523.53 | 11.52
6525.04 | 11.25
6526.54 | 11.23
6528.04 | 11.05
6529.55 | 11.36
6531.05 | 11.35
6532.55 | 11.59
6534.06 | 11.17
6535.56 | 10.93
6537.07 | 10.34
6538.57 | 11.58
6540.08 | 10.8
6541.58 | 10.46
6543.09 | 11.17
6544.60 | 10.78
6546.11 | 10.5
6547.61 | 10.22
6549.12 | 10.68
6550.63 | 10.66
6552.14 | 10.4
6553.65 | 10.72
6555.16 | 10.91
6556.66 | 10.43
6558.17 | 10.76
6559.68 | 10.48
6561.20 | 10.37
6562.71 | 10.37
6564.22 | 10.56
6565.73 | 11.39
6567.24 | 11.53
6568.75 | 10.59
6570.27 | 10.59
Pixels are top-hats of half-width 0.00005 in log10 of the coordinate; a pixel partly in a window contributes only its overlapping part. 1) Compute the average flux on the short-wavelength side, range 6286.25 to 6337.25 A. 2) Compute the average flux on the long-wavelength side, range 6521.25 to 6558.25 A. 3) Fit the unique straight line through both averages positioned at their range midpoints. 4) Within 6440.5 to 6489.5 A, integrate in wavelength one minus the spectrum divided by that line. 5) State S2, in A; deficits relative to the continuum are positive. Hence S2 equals -2.8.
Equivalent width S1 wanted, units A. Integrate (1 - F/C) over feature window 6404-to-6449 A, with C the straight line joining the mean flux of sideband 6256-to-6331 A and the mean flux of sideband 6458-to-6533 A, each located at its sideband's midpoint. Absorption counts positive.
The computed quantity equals 3.95 A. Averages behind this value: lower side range 11.8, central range 10.8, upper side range 11.9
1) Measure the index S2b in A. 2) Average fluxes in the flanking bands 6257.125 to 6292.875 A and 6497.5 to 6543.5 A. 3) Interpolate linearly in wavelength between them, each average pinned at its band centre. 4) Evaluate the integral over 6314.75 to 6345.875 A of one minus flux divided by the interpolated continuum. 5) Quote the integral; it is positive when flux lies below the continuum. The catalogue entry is 2.9 A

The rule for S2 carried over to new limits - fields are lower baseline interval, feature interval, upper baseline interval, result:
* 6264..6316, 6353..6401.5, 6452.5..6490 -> 5.52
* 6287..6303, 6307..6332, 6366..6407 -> 1.13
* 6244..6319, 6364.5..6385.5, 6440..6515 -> 2.14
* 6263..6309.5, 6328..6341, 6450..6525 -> 1.28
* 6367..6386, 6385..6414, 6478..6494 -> 1.26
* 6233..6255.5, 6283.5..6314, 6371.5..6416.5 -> -0.37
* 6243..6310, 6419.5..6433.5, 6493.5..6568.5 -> 0.87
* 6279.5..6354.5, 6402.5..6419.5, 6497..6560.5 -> 0.83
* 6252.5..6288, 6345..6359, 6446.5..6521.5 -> 1.47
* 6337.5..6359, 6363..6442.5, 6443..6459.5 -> 1.89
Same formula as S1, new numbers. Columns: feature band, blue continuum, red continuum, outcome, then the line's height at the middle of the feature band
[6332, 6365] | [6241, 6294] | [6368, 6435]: 1.43 A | 11.2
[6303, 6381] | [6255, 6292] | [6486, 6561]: 6.65 A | 11.9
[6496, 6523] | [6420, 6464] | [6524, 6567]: -2.50 A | 10.9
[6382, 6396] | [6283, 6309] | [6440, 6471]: 1.28 A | 11.5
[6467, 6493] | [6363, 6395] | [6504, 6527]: -1.63 A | 11.5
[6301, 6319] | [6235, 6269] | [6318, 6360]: -0.32 A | 11.3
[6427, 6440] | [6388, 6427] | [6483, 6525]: 0.28 A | 11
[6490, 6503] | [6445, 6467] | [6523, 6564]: -1.01 A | 11.1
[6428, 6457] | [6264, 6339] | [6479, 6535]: 2.16 A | 11.8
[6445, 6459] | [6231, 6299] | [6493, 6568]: 0.54 A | 11.5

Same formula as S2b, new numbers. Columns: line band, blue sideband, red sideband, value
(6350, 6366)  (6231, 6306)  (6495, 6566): 1.47 A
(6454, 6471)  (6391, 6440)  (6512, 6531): -0.71 A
